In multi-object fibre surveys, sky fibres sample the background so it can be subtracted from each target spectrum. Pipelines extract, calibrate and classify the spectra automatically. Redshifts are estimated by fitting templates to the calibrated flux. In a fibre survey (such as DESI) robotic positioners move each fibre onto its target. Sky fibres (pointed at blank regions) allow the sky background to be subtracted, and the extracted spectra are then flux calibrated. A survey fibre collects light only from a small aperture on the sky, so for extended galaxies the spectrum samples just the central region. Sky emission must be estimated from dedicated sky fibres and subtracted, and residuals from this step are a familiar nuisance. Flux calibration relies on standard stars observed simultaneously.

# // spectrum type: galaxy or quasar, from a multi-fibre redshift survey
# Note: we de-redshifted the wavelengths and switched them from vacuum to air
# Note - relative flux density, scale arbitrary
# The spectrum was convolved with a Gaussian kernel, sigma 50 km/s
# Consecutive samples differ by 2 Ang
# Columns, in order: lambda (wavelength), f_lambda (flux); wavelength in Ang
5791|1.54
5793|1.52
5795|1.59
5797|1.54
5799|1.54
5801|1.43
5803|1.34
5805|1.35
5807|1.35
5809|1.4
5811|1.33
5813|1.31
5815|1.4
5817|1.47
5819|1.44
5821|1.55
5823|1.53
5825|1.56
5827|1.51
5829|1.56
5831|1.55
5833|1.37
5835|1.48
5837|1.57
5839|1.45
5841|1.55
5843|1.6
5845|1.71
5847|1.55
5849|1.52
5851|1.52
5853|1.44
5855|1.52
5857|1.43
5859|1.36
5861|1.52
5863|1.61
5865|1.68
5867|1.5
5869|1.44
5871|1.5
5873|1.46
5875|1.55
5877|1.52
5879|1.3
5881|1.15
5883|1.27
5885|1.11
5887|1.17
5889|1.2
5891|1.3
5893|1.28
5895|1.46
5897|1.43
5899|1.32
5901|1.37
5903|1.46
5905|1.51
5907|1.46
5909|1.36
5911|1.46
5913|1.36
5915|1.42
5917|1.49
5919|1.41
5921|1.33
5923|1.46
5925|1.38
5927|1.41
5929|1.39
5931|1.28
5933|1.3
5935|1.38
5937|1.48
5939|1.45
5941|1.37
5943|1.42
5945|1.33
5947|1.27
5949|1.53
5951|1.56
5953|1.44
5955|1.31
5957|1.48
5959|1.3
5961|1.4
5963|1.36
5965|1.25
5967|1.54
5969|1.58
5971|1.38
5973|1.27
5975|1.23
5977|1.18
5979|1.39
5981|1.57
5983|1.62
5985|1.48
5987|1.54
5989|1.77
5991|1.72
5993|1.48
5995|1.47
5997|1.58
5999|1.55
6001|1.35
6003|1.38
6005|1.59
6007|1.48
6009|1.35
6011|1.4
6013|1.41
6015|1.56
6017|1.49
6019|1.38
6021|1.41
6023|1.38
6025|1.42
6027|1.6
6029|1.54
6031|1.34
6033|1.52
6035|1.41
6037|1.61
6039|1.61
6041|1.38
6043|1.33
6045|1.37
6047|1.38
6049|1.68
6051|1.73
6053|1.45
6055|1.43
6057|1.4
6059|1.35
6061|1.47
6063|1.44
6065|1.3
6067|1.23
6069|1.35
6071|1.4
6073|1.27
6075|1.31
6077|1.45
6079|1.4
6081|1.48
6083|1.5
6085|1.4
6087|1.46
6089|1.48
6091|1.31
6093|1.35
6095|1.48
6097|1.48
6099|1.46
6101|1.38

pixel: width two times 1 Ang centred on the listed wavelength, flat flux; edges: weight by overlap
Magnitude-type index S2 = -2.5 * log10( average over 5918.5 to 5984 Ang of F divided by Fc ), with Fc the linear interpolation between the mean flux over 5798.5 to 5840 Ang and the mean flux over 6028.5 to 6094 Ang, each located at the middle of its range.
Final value 0.03 mag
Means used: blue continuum 1.45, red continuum 1.43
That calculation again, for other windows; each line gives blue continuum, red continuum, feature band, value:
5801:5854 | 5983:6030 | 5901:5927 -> 0.047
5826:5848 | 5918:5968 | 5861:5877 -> -0.028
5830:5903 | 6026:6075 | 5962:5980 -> 0.066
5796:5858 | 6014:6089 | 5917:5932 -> 0.057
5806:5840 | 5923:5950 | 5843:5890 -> -0.005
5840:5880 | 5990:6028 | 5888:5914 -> 0.091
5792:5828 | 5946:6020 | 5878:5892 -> 0.194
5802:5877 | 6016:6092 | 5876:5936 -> 0.086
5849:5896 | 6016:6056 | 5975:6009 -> -0.030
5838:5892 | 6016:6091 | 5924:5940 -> 0.043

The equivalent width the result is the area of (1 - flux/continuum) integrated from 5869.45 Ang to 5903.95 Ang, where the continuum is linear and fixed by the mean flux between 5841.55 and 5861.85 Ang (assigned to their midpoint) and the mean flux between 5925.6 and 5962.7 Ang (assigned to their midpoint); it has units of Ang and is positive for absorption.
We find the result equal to 2.9 Ang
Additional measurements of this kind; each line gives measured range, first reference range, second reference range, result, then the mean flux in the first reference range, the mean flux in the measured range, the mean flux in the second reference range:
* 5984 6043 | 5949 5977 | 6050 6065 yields -2.6 Ang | 1.39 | 1.49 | 1.46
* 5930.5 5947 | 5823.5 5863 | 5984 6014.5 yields 1.5 Ang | 1.52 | 1.37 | 1.5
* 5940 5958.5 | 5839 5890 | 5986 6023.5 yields 0.8 Ang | 1.45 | 1.41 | 1.49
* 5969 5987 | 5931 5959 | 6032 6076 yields 0.0 Ang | 1.4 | 1.41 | 1.43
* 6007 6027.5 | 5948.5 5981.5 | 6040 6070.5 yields -0.4 Ang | 1.39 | 1.44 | 1.42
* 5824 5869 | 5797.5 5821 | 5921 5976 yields -3.9 Ang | 1.41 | 1.52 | 1.39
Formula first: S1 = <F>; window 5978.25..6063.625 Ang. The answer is 1.48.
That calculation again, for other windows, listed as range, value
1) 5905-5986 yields 1.4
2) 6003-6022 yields 1.45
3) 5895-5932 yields 1.41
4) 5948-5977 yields 1.39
